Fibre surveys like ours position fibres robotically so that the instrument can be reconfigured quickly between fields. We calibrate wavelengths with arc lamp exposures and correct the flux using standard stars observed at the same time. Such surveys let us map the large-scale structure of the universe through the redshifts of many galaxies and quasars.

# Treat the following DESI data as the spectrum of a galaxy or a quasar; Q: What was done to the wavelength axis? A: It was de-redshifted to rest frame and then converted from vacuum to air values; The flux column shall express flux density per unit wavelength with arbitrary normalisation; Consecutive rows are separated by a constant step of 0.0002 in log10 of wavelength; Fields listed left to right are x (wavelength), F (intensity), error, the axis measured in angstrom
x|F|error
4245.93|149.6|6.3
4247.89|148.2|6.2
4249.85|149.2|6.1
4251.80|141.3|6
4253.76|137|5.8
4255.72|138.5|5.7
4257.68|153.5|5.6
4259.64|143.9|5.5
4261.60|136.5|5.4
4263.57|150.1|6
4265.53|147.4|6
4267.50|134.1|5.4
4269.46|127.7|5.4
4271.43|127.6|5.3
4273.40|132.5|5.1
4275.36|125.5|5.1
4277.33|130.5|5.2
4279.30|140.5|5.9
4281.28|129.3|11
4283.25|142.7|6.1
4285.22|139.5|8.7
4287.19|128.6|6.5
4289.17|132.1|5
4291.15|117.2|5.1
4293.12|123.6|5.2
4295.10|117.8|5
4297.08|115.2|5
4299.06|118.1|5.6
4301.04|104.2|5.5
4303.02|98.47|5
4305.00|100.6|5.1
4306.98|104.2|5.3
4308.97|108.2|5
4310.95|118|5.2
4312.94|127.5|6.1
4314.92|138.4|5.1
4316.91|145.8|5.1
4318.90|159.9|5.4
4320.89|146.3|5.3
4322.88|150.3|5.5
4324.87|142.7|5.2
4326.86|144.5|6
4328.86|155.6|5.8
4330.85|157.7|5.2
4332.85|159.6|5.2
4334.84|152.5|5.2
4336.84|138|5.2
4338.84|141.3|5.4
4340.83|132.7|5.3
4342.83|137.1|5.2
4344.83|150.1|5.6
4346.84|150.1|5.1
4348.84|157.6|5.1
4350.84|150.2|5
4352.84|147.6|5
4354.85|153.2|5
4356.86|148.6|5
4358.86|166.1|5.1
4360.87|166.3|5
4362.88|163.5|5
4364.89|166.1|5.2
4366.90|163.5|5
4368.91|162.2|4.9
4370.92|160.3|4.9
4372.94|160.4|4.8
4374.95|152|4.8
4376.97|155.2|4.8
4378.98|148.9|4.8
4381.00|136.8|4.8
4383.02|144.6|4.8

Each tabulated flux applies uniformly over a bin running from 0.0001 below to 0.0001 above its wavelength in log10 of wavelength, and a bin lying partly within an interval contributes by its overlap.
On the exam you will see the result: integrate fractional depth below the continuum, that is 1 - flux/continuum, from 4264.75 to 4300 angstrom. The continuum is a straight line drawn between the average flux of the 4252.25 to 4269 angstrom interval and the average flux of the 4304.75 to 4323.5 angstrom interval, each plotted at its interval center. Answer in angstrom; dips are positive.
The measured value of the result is 2.1 angstrom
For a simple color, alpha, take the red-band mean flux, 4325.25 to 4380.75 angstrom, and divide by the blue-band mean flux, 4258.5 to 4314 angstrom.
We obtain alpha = 1.2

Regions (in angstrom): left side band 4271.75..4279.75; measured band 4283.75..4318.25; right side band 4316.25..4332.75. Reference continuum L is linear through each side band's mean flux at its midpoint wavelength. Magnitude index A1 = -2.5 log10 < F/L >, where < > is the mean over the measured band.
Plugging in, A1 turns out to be 0.17 mag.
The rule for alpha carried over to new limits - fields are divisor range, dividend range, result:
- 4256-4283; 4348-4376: 1.16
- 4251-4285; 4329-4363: 1.10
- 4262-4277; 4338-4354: 1.08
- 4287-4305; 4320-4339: 1.29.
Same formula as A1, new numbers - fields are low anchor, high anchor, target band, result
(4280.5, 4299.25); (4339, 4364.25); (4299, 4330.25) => 0.06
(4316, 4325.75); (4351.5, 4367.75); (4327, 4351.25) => 0.04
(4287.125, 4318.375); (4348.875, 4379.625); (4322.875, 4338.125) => -0.10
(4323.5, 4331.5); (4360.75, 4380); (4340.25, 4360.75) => 0.03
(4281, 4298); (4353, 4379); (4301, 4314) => 0.23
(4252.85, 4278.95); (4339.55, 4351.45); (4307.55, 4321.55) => 0.07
